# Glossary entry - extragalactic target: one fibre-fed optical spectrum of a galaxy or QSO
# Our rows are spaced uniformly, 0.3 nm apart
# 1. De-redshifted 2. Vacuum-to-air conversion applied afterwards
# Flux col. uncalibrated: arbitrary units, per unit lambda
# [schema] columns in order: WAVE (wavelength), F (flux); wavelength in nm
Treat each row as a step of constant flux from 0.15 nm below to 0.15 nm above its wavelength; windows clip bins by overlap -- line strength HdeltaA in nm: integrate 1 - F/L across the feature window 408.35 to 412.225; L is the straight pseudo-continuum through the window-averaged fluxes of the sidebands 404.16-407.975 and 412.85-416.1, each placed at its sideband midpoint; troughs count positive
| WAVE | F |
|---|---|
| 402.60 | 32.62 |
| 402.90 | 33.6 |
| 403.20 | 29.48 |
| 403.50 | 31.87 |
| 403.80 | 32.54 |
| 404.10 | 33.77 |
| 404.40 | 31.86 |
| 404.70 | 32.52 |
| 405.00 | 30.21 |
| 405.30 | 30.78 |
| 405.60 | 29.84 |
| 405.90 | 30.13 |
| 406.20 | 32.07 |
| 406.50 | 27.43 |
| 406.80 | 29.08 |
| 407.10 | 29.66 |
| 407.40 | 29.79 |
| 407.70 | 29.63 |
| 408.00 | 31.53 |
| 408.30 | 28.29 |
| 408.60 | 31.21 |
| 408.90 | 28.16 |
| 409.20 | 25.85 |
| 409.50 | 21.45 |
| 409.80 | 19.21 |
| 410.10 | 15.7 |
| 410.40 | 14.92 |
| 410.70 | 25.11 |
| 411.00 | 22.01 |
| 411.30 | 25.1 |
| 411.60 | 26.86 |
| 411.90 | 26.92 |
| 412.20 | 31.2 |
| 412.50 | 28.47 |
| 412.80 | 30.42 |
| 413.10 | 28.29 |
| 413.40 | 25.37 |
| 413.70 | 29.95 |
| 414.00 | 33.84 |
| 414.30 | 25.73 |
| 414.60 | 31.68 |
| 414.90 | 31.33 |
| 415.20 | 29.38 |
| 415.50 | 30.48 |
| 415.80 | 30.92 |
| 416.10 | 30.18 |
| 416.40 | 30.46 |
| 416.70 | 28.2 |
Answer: 0.78 nm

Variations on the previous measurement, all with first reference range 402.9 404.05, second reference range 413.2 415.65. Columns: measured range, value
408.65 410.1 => 0.35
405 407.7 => 0.12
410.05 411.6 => 0.45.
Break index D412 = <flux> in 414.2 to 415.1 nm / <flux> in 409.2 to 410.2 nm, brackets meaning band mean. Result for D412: 1.5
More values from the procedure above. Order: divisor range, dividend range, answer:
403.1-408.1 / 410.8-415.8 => 0.93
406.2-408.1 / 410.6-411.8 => 0.84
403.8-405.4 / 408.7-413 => 0.77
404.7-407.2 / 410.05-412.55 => 0.80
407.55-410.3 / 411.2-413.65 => 1.10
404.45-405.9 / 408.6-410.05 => 0.78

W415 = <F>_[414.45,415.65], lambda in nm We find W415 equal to 30.7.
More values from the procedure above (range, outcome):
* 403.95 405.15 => 32.1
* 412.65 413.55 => 28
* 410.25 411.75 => 22.8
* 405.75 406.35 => 31.1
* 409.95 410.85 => 18.6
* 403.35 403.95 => 32.2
